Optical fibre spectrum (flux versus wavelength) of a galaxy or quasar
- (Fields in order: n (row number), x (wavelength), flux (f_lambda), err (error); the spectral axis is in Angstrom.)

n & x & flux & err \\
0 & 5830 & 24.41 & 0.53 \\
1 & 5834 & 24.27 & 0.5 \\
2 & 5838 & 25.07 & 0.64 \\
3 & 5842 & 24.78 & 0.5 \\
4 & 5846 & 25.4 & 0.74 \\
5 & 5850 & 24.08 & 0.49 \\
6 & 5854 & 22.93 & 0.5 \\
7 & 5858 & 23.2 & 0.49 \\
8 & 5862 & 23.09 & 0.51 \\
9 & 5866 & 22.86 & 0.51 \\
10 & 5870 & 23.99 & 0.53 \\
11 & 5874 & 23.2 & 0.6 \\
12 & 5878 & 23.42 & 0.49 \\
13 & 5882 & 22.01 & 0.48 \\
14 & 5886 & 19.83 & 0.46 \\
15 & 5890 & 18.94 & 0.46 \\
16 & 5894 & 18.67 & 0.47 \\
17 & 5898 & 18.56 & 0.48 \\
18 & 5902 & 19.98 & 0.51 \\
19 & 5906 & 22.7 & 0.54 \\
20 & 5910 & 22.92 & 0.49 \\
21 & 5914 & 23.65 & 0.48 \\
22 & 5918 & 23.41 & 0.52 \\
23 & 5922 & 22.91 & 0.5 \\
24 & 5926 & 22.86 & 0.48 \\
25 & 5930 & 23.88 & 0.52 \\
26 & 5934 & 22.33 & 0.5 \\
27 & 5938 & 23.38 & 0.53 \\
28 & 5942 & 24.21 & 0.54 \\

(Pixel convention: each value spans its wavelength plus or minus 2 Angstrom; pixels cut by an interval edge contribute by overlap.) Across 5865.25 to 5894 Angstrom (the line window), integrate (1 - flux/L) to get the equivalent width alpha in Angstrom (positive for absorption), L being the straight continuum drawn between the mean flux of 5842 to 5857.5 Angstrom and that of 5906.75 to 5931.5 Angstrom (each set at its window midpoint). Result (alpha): 2.4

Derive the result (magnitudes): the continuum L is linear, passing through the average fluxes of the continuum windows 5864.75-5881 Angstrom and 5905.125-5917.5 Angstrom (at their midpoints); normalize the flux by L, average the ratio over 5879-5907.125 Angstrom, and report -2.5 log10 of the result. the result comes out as 0.16 mag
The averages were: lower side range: 23.3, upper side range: 23.2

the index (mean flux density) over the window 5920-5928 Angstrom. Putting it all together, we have 22.9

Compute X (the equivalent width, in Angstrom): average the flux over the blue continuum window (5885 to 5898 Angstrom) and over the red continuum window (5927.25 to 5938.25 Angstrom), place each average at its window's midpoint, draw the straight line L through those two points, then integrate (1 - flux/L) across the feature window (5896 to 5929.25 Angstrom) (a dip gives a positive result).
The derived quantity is -1.6 Angstrom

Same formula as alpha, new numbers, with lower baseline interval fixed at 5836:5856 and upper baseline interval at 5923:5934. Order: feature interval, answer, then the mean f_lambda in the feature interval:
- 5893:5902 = 1.8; 18.9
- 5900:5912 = 0.8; 21.9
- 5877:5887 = 0.9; 21.8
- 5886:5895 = 1.8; 19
